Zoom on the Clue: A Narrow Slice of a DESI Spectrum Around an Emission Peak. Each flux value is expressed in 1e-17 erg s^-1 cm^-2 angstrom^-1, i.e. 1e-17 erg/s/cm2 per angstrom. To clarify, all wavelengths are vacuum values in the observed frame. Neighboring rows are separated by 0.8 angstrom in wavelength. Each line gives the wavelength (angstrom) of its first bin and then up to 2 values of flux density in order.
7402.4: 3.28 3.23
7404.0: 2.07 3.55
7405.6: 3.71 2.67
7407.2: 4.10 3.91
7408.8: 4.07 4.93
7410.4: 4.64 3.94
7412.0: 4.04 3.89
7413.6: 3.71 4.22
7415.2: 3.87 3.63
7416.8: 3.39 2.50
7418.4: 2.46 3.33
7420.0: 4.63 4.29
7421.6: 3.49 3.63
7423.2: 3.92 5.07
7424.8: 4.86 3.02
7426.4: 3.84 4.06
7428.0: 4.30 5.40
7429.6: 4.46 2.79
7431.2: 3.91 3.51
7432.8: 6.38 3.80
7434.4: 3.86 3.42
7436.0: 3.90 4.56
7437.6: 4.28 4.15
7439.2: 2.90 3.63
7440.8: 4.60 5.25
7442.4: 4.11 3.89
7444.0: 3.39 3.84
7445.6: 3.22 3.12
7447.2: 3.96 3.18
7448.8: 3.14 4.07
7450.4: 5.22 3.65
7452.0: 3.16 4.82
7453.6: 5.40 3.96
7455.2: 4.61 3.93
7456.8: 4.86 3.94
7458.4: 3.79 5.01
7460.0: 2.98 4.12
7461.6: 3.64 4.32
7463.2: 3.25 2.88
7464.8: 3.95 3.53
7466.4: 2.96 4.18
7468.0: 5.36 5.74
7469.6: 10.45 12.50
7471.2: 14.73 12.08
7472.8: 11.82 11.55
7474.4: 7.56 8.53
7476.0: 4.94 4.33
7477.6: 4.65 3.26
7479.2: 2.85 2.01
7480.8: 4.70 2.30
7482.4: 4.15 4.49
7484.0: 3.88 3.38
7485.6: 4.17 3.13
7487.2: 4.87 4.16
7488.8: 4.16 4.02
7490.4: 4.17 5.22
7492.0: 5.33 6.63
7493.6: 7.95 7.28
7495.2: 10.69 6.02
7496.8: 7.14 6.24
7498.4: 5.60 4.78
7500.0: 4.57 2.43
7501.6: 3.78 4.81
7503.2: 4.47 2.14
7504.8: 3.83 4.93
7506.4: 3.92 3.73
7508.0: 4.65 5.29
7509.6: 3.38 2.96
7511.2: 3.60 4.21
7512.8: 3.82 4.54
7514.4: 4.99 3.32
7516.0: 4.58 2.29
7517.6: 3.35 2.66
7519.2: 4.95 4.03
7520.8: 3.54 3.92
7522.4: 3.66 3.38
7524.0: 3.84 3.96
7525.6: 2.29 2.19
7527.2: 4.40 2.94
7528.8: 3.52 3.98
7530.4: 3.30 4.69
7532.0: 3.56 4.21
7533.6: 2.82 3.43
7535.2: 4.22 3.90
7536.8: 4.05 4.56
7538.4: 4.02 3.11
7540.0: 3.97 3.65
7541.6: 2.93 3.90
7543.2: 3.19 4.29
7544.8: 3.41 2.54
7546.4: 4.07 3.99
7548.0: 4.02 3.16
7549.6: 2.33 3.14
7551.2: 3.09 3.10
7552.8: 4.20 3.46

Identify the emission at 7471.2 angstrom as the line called Halpha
